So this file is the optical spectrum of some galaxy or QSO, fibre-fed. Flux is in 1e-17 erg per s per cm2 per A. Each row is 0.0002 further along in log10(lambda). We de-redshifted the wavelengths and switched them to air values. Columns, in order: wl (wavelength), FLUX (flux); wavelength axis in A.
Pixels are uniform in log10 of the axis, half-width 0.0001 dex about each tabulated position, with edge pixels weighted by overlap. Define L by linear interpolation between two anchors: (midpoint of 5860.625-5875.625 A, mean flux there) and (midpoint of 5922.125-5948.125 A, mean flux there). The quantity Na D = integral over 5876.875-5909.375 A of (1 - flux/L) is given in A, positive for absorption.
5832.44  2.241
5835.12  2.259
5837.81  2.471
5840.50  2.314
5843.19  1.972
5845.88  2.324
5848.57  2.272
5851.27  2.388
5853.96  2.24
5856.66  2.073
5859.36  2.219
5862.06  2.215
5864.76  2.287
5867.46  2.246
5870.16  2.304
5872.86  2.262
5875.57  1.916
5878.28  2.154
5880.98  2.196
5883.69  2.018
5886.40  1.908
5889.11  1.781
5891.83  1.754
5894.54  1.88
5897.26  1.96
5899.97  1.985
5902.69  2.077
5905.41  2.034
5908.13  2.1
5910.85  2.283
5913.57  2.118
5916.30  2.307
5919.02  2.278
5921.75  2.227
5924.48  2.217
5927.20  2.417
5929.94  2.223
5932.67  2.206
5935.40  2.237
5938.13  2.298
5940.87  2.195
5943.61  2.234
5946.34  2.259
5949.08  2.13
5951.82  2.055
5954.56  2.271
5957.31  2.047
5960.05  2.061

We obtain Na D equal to 3.7 A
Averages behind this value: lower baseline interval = 2.23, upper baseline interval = 2.25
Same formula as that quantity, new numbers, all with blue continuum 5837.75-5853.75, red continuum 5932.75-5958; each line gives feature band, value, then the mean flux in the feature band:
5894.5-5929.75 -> 1.0 A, 2.16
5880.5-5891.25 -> 1.4 A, 1.94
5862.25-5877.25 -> 0.3 A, 2.2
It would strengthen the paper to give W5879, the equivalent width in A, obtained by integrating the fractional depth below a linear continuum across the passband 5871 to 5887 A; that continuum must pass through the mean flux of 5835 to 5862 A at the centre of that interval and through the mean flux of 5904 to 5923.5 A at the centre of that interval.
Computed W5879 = 0.95 A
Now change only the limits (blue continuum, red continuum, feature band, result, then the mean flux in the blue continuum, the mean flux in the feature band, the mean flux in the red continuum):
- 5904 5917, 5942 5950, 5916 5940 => -0.86 A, 2.16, 2.26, 2.21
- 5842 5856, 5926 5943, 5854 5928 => 4.19 A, 2.23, 2.12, 2.26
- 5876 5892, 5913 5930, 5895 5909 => 0.65 A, 1.98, 2.02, 2.26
